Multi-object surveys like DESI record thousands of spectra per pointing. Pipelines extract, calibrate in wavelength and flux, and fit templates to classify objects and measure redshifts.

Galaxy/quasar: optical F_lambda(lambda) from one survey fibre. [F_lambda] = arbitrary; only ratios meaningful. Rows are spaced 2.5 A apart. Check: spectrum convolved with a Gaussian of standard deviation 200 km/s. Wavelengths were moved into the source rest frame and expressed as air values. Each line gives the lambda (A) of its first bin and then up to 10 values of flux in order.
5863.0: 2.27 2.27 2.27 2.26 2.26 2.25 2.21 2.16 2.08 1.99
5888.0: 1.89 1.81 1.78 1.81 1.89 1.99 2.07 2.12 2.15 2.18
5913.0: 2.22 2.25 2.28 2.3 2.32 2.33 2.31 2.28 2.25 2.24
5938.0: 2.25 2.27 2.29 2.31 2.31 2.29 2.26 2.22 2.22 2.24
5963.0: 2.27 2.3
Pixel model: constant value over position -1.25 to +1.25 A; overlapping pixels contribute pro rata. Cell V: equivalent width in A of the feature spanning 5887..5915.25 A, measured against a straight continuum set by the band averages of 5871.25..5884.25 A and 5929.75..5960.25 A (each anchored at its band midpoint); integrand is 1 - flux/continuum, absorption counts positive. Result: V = 2.8 A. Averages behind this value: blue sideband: 2.19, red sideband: 2.26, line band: 2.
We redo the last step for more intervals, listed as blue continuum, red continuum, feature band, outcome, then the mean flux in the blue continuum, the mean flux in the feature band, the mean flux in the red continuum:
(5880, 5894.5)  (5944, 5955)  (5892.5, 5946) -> -1.5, 1.94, 2.18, 2.29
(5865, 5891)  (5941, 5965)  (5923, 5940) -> -0.4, 2.14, 2.28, 2.27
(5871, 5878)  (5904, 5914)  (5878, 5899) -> 2.6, 2.25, 1.94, 2.16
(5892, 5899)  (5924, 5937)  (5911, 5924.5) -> -1.0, 1.83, 2.27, 2.28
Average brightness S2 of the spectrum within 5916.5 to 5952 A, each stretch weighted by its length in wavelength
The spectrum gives 2.29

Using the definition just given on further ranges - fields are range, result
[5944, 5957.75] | 2.27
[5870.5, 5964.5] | 2.17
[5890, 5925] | 2.09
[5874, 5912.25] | 2.03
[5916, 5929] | 2.3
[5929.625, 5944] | 2.26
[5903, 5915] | 2.16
